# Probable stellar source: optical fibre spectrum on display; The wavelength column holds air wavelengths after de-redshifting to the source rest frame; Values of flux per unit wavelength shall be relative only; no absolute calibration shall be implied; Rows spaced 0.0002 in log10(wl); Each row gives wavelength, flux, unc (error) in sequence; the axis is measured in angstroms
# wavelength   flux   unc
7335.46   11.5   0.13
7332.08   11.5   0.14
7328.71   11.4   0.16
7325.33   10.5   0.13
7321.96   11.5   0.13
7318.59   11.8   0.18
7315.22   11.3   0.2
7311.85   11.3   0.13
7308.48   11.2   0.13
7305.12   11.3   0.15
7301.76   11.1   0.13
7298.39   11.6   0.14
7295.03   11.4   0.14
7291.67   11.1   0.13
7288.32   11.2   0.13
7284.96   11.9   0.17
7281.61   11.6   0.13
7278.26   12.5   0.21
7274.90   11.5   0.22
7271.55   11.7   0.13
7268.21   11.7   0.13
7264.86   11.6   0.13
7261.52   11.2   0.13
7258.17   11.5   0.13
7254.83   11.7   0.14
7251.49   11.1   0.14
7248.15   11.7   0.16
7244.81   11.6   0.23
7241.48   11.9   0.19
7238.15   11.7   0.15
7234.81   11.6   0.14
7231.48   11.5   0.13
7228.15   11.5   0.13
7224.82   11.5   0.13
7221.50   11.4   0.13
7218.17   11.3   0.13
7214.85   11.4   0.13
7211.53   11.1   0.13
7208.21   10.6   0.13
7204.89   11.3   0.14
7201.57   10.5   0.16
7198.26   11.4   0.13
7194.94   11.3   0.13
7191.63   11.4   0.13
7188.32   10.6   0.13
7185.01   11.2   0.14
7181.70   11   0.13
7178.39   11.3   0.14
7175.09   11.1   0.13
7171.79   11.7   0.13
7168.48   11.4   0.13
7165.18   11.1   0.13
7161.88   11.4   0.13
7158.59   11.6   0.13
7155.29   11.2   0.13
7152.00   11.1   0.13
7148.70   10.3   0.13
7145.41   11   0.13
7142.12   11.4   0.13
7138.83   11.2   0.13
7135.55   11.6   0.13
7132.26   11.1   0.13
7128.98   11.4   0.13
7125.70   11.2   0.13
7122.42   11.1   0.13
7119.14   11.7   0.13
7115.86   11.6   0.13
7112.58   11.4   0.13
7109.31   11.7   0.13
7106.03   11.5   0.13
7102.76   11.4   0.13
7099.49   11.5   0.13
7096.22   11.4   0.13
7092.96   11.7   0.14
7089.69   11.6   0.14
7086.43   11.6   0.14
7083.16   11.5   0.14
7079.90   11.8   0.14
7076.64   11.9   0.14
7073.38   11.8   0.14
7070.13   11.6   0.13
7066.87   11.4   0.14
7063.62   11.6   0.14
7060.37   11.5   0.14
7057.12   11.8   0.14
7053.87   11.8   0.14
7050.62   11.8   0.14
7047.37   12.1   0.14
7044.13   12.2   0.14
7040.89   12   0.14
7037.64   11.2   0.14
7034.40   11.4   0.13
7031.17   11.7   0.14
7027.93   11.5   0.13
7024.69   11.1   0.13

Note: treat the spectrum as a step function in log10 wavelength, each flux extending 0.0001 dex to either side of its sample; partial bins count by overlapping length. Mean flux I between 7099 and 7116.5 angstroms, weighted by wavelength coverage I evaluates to 11.5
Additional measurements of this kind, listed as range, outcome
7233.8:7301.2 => 11.6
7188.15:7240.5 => 11.3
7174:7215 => 11.1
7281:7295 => 11.4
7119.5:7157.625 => 11.2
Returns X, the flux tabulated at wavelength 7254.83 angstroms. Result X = 11.7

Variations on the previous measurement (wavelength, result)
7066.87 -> 11.4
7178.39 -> 11.3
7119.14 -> 11.7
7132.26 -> 11.1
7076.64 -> 11.9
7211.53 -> 11.1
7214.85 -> 11.4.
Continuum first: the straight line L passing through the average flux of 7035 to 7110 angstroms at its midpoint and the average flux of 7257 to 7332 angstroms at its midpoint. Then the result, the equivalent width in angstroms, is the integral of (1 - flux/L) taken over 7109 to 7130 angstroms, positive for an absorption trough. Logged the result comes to 0.35 angstroms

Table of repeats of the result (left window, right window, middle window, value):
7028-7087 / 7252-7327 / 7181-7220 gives 1.5 angstroms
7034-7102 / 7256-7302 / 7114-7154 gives 1.4 angstroms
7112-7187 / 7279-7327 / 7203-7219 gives 0.3 angstroms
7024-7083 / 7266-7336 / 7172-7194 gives 0.8 angstroms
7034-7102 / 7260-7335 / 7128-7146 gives 0.5 angstroms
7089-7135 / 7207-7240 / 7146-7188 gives 0.9 angstroms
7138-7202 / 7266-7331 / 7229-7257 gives -0.7 angstroms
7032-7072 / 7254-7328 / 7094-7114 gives 0.3 angstroms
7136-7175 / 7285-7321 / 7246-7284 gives -1.0 angstroms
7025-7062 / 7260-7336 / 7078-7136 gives 0.8 angstroms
